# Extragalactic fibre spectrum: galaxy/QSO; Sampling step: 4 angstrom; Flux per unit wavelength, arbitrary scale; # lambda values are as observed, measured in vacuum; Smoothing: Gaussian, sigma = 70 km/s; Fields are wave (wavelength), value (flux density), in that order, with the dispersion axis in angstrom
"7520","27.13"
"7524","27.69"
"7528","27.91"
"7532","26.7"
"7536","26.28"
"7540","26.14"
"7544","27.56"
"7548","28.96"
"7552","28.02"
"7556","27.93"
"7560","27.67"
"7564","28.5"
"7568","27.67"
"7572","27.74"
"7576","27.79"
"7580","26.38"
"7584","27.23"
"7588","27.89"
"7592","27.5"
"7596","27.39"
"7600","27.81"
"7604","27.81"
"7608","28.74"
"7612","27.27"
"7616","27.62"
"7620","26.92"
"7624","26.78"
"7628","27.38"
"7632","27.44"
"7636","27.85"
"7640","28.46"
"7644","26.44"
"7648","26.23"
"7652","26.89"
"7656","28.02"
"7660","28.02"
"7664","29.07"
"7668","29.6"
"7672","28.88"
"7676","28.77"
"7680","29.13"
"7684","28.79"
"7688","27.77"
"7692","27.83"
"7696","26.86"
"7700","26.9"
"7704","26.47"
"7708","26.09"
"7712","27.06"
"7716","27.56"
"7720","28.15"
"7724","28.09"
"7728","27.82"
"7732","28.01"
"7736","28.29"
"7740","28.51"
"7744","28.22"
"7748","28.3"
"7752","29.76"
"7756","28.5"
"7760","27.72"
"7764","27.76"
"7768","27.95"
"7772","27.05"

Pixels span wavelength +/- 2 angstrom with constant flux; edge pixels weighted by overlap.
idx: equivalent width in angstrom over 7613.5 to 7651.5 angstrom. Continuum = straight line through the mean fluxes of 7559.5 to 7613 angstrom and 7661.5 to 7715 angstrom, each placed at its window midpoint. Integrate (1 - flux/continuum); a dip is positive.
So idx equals 0.8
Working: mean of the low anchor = 27.7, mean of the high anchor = 27.9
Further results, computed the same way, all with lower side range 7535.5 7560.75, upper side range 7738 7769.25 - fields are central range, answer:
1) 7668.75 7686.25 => -0.5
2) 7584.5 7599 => 0.1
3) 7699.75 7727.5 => 0.9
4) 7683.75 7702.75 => 0.4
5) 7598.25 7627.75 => 0.3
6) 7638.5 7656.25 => 0.5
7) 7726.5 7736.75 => 0.1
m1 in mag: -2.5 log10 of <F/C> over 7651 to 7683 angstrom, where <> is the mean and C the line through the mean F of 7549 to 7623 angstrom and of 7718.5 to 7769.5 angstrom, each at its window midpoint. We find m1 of -0.02 mag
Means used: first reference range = 27.7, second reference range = 28.2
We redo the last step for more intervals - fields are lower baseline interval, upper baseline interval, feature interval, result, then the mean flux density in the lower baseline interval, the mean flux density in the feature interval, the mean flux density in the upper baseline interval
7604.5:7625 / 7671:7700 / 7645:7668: 0.01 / 27.5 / 27.8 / 28.2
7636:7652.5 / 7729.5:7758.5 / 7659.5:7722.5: -0.01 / 27.1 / 27.9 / 28.5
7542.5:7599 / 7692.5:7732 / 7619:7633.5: 0.02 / 27.7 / 27.1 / 27.3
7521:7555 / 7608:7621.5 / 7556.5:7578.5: -0.02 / 27.4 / 27.8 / 27.5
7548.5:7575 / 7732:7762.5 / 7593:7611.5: 0.01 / 28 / 27.9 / 28.4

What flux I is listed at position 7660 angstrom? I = 28.02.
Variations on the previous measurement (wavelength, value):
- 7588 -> 27.89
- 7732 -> 28.01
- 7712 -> 27.06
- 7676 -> 28.77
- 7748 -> 28.3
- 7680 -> 29.13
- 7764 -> 27.76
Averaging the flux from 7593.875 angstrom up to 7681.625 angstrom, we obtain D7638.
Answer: 27.8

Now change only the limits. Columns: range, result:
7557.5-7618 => 27.7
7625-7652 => 27.3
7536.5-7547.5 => 27.1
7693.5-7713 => 26.7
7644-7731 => 27.8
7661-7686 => 29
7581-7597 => 27.4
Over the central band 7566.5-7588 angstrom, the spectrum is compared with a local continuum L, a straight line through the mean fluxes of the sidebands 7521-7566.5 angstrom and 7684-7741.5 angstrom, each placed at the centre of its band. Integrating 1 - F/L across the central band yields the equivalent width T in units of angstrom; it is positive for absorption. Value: 0.1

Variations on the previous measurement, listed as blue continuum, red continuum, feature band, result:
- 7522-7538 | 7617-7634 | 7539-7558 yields -0.5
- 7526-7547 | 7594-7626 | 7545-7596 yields -0.9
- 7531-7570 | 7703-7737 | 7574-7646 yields 0.2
